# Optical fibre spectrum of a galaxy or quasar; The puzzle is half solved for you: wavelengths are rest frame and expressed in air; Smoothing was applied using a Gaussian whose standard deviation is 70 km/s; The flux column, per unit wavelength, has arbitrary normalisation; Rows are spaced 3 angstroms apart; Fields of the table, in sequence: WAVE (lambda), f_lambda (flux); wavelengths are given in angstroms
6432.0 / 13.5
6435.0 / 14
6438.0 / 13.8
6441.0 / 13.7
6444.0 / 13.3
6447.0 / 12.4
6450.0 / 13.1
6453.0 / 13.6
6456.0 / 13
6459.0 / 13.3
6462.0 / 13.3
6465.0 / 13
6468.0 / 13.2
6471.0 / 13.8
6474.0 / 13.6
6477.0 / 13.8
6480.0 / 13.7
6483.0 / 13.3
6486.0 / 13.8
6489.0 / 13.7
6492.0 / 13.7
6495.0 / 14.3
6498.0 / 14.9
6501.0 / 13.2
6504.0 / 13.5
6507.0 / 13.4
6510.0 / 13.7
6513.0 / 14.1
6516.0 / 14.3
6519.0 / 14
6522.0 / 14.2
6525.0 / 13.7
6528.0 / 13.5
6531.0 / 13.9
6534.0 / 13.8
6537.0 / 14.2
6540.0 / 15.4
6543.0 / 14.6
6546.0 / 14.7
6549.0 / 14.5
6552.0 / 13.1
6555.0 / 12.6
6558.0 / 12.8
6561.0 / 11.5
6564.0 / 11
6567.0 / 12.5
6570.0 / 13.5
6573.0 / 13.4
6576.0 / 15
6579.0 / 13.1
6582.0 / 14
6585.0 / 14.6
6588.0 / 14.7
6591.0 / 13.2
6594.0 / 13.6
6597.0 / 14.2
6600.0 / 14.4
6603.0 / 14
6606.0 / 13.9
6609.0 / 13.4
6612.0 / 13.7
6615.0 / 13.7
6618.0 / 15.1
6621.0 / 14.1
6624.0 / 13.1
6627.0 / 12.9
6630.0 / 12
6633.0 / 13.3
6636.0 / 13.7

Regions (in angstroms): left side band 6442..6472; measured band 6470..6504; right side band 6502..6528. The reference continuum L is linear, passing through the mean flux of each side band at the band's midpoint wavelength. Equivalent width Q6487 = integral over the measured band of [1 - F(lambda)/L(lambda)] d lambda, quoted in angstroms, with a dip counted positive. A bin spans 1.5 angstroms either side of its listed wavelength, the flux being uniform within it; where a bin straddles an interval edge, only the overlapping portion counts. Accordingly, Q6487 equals -0.7 angstroms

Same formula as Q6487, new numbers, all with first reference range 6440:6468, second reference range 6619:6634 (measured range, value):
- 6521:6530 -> -0.4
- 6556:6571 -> 1.1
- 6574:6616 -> -2.6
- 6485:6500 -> -1.0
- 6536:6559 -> -1.5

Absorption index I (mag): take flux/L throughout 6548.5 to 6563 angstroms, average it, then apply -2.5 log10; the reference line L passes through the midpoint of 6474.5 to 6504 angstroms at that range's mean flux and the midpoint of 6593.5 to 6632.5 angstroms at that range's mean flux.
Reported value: 0.08 mag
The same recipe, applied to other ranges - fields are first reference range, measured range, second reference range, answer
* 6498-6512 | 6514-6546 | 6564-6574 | -0.07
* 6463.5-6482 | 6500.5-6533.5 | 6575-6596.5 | -0.01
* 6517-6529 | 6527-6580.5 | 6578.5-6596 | 0.03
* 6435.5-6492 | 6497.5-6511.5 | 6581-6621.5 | 0.00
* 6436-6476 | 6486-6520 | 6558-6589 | -0.05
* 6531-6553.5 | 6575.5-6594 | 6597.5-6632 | -0.01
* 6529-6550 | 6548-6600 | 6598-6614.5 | 0.06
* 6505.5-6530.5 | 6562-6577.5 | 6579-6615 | 0.07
